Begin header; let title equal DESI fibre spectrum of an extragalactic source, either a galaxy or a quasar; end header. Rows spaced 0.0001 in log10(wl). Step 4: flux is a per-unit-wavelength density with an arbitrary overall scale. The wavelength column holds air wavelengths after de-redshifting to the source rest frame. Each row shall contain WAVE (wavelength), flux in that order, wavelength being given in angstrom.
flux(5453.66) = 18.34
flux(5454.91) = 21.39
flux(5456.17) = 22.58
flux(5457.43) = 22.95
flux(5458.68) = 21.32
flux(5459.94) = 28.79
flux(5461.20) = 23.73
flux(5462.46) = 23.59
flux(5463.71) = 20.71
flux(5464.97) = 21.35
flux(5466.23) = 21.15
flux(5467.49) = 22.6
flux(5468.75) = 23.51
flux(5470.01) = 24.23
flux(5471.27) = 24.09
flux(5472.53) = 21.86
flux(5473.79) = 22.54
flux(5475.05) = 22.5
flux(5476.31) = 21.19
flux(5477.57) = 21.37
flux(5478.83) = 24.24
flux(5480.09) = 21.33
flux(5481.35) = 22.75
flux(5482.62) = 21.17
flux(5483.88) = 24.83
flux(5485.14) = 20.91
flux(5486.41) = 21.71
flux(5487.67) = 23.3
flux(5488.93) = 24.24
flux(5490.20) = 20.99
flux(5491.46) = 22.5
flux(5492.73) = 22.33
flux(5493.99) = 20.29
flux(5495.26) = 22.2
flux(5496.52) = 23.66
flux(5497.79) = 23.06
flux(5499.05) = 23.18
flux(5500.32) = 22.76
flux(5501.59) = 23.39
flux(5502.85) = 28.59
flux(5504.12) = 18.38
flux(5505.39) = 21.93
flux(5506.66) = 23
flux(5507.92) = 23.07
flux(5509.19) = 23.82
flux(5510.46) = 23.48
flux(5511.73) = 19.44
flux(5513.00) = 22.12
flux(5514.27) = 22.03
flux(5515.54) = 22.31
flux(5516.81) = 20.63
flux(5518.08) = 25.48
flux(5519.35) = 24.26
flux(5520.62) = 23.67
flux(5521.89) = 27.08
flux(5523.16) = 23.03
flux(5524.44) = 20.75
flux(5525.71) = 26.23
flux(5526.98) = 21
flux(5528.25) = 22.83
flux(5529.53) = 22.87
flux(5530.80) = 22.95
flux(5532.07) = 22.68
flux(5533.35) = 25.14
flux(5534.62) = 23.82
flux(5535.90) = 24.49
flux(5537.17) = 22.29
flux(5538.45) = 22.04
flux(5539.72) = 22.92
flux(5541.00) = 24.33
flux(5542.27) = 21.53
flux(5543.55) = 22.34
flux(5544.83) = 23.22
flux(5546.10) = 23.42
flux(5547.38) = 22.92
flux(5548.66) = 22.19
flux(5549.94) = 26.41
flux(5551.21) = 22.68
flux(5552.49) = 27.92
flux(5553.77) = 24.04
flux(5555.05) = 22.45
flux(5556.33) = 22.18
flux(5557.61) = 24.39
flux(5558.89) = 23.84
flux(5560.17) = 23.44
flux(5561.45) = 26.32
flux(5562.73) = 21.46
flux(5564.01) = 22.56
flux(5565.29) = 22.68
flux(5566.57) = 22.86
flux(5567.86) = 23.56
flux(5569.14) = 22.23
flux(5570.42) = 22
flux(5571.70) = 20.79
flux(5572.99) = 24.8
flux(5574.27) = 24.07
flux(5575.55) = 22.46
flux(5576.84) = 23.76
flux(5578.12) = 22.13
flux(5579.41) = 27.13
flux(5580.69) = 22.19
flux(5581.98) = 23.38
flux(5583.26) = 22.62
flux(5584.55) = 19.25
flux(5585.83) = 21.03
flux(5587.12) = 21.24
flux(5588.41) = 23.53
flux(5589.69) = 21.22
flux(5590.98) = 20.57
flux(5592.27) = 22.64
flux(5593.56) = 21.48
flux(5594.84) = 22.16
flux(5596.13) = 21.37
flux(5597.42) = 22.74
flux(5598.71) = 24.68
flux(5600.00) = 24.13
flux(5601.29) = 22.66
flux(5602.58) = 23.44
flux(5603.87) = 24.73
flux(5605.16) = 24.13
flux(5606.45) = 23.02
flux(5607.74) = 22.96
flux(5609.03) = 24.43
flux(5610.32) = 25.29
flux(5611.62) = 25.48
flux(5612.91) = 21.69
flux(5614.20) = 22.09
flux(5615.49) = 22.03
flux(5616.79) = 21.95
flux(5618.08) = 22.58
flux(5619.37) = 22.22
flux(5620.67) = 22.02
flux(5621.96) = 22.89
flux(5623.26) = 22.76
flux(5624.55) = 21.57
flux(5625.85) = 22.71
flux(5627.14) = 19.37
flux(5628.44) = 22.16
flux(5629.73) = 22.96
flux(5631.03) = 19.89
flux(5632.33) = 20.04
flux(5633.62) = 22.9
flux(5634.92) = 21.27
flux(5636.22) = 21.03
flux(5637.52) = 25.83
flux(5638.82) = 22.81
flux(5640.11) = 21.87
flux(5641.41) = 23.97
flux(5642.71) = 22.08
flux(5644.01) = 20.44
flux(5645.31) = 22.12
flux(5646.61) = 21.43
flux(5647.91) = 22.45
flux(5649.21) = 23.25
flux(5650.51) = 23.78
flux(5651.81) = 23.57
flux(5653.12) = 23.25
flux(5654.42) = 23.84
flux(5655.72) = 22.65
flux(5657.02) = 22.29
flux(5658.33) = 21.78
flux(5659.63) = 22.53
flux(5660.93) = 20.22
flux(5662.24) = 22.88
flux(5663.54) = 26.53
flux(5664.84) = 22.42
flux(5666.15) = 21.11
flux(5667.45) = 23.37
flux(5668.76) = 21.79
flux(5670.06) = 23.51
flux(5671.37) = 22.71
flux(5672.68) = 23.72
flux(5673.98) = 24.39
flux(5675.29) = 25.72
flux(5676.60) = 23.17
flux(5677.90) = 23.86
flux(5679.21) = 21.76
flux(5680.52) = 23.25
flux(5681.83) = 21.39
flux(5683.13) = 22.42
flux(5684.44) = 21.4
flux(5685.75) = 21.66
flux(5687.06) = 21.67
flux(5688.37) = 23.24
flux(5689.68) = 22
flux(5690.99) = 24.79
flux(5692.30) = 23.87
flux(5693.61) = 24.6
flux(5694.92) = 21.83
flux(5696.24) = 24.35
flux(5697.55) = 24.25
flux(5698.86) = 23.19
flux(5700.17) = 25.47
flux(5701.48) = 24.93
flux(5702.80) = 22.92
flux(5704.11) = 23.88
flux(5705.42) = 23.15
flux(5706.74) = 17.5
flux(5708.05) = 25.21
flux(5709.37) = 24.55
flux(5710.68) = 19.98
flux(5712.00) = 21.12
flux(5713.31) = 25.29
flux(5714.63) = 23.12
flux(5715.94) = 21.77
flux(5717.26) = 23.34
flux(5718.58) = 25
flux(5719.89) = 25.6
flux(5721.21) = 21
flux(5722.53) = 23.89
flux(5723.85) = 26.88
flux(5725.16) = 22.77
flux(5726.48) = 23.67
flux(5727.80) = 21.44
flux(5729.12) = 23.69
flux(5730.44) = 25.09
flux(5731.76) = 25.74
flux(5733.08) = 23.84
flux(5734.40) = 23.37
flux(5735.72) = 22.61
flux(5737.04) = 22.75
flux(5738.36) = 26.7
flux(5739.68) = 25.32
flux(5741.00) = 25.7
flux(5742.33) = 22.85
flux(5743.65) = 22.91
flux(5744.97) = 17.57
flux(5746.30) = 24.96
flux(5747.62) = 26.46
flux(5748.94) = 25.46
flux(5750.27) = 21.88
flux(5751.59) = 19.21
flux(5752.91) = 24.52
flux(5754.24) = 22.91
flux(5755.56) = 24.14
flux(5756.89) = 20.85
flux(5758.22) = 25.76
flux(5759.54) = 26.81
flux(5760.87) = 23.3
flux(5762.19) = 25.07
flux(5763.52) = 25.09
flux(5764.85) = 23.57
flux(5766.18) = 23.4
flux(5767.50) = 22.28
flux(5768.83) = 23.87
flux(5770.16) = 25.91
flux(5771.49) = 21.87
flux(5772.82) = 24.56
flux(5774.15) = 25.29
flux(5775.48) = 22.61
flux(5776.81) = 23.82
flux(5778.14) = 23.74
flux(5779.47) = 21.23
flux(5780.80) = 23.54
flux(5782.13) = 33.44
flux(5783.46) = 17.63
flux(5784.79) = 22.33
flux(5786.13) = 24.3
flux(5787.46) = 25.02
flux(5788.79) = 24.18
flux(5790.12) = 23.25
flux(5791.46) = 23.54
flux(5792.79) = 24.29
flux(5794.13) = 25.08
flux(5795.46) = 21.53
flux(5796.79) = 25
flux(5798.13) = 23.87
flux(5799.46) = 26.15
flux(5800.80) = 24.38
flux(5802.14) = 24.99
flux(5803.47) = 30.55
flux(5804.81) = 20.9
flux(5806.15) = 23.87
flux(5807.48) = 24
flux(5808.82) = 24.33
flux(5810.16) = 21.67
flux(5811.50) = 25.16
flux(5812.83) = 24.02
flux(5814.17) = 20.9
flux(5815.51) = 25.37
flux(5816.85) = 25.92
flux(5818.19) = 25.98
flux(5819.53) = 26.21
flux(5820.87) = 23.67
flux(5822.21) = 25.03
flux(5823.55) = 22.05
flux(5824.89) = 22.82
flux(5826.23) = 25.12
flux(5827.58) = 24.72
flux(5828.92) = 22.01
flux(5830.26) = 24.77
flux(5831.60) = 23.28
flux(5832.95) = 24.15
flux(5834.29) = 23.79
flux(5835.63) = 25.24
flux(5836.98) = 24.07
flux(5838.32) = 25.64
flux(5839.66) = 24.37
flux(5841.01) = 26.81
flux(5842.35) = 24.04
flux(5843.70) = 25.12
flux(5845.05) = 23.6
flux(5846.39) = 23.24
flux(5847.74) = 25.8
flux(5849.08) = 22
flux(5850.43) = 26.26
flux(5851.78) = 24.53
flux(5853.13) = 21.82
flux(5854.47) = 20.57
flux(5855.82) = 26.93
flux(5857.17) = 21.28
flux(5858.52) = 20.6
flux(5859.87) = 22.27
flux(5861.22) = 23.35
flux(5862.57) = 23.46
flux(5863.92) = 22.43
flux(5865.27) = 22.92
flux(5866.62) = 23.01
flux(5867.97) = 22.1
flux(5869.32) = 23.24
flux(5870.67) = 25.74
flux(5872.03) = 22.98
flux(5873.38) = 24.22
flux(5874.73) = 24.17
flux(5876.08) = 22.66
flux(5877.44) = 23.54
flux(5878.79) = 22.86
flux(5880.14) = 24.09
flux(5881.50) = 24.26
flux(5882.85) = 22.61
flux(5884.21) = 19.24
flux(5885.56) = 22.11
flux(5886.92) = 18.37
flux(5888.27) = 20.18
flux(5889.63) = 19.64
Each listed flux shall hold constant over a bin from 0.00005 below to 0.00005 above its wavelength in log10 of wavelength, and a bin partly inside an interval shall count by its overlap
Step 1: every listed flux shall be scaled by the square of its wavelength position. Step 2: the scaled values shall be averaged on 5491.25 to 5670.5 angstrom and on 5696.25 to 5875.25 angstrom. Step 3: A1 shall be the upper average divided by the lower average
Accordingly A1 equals 1.12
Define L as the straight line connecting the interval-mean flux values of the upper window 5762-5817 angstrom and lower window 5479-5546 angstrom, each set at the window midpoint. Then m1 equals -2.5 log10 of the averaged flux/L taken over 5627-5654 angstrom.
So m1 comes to 0.054 mag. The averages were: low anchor 22.9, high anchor 24.1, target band 22.3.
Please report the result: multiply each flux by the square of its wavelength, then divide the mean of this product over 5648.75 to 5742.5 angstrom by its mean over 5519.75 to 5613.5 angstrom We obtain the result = 1.05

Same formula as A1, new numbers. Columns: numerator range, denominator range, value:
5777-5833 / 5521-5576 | 1.13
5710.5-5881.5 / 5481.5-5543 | 1.15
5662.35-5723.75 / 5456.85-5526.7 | 1.09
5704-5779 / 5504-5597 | 1.10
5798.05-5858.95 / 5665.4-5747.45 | 1.08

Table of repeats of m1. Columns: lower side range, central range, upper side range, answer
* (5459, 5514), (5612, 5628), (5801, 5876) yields 0.05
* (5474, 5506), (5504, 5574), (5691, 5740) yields -0.02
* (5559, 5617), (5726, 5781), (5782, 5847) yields 0.01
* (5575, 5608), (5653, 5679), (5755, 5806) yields 0.01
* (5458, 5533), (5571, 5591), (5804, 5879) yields 0.02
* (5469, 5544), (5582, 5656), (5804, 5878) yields 0.03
